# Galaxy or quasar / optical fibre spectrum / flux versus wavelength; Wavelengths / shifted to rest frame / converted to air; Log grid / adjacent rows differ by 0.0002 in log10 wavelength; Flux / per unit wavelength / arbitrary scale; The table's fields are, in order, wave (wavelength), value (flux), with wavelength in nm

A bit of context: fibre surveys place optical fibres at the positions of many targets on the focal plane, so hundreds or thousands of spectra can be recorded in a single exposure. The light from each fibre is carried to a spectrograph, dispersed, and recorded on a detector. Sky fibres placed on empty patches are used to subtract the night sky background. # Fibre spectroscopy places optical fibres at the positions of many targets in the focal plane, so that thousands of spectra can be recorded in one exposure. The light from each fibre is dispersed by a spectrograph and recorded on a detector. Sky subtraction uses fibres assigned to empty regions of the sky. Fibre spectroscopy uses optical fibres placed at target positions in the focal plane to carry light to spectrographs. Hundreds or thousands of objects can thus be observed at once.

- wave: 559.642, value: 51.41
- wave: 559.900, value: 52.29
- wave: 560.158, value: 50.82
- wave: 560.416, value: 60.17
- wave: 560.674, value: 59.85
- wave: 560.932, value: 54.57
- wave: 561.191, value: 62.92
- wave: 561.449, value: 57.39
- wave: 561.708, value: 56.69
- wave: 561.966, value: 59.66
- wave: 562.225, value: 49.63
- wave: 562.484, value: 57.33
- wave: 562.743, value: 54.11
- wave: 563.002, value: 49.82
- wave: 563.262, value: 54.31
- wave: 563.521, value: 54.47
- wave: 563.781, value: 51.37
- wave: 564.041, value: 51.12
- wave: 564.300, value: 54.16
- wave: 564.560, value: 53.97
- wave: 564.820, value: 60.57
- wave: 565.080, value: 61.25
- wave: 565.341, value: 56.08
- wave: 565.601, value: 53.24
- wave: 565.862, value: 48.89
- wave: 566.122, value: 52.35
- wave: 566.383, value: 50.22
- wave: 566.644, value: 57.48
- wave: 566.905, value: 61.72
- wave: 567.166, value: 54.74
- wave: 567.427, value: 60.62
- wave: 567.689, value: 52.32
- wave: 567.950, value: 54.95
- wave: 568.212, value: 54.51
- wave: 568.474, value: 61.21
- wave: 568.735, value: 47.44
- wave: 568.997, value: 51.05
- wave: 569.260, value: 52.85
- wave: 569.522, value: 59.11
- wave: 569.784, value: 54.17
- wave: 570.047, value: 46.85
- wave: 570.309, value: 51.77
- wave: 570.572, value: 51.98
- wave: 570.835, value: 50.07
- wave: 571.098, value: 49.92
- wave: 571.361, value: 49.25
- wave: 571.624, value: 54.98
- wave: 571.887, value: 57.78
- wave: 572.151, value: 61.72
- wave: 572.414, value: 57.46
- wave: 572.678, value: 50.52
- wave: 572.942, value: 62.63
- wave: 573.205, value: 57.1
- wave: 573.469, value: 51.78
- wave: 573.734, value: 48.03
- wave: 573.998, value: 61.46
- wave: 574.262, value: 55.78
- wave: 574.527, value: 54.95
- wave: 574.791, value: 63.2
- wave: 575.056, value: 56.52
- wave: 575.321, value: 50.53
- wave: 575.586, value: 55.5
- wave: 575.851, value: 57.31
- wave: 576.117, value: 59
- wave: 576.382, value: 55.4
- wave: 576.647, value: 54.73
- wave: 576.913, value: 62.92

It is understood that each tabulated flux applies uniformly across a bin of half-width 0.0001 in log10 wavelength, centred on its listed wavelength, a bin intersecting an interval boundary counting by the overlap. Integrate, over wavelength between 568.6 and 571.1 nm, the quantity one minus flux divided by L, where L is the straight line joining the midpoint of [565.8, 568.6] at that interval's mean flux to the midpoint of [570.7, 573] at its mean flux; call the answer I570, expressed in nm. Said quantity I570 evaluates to 0.15 nm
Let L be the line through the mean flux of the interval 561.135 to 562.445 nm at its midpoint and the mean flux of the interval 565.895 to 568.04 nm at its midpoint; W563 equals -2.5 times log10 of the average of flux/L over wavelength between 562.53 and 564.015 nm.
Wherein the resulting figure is 0.07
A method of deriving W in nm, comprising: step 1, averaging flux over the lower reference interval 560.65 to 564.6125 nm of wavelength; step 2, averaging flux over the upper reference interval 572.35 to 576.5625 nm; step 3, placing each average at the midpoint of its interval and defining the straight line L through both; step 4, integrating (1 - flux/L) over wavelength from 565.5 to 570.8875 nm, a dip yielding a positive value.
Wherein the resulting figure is 0.17 nm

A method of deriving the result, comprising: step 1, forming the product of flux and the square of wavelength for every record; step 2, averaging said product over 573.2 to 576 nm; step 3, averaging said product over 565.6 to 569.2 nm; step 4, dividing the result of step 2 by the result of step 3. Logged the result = 1.0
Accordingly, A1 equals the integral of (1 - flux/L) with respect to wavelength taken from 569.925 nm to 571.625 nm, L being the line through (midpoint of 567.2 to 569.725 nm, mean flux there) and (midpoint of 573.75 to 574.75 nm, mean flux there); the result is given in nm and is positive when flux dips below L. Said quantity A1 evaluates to 0.16 nm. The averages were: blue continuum 54.9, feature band 50.4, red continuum 56.9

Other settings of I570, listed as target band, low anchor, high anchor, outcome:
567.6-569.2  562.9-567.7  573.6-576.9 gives 0.05 nm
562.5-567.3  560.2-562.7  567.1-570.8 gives 0.09 nm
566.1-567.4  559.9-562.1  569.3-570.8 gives -0.04 nm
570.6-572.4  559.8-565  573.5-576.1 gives 0.05 nm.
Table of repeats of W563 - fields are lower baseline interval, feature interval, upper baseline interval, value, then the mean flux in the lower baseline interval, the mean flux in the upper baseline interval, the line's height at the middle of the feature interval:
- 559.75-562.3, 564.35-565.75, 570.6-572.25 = -0.03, 56.5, 53.7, 55.4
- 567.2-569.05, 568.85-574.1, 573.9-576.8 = 0.03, 54.7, 56.7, 55.7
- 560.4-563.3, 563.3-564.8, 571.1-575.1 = 0.05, 56.3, 56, 56.2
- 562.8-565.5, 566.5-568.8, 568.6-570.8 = -0.07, 54.7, 51.8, 52.9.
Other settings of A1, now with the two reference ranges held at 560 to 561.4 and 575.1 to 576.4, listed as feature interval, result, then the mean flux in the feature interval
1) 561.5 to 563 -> 0.06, 55.1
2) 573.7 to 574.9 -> -0.03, 57.3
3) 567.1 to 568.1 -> 0.02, 55.7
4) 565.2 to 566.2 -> 0.07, 52.7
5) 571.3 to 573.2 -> -0.02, 56.7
